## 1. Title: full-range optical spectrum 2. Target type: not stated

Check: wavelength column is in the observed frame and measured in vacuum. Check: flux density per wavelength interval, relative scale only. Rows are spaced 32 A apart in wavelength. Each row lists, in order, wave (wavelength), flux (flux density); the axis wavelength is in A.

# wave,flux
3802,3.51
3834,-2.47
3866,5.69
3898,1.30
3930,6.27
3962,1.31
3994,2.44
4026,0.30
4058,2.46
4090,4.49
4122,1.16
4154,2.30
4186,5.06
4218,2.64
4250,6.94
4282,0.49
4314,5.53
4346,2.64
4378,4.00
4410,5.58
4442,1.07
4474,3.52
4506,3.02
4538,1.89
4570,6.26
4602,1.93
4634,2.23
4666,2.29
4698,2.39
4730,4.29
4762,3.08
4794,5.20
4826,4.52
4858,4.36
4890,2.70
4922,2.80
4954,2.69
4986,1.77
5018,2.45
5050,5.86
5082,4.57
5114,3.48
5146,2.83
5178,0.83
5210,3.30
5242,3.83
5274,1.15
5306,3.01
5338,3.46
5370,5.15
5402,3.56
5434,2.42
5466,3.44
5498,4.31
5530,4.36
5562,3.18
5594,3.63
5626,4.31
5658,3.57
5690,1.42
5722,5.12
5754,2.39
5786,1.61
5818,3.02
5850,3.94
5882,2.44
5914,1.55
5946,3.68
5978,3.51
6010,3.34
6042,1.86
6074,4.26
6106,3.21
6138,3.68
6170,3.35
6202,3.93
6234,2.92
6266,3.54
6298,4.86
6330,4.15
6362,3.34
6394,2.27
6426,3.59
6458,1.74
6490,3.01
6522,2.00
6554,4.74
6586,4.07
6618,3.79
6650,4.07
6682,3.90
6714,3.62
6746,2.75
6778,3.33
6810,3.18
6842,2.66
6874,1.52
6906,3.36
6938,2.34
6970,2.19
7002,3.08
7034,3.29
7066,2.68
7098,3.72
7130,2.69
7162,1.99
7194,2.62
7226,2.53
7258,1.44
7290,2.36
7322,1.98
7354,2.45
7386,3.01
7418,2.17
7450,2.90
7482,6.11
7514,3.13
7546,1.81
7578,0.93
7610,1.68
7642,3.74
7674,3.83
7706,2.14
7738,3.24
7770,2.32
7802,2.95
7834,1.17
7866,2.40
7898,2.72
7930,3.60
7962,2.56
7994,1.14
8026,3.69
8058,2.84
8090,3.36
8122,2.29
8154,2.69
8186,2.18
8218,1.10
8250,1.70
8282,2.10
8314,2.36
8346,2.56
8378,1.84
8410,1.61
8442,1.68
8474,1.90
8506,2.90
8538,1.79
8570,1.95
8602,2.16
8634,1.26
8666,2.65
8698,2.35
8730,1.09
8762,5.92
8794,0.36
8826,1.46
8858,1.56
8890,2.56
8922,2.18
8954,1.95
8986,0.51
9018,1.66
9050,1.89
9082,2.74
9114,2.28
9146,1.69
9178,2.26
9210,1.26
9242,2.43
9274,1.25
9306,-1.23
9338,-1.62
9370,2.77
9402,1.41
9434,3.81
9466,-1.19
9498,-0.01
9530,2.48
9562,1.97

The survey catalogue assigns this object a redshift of 0.14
